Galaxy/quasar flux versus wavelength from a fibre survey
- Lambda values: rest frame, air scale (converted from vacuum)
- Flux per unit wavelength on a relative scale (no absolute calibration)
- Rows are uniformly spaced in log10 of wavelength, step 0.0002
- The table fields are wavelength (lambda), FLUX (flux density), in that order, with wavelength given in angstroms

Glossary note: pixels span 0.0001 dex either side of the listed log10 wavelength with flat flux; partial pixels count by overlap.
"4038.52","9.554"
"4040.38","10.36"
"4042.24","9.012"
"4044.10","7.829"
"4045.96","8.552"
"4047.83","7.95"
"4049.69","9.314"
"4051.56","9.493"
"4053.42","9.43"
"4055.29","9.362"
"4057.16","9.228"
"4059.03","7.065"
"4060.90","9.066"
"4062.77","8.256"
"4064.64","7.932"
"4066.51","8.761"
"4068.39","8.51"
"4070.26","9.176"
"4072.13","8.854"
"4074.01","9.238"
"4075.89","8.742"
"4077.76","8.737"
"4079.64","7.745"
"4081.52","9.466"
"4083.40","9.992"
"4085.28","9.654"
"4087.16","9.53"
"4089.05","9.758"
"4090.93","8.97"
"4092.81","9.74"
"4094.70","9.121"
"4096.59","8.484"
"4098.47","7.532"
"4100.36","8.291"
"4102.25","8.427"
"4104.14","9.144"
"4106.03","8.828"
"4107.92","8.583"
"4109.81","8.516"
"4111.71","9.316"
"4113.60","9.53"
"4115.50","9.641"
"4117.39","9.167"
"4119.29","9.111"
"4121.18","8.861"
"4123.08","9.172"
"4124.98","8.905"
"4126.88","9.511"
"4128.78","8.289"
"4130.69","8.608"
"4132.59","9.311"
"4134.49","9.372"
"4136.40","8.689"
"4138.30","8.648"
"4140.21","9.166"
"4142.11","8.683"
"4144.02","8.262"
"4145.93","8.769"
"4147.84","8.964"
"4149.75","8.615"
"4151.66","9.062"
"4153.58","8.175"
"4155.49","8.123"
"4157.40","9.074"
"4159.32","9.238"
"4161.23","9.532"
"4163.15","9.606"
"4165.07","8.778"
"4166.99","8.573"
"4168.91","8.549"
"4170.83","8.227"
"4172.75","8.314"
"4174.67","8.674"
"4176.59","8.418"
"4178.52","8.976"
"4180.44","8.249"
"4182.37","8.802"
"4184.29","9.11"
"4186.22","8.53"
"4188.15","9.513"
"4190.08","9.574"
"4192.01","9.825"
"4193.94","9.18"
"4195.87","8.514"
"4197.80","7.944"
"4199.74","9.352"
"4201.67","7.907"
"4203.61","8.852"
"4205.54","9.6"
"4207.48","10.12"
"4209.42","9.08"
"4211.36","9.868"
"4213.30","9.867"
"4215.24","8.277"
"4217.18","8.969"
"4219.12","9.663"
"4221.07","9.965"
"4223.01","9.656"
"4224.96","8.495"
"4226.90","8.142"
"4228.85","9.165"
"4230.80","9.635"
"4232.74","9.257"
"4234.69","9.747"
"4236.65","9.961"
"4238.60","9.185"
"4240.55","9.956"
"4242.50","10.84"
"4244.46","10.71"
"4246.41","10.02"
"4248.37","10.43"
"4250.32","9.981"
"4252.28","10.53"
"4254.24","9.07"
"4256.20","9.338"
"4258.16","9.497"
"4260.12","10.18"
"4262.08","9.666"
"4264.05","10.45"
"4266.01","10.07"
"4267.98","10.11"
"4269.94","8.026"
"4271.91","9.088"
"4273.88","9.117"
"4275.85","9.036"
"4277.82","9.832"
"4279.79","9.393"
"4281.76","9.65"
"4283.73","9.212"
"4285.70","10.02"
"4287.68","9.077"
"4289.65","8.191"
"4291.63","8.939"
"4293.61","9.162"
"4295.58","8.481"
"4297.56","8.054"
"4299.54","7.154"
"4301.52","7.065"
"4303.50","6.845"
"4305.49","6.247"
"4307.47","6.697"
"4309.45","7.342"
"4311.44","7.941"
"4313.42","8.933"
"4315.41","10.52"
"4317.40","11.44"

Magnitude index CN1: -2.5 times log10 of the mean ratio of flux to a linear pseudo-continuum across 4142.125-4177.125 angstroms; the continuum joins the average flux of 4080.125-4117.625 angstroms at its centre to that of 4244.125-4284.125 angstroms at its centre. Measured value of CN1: 0.07 mag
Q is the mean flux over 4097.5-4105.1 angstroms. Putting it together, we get 8.35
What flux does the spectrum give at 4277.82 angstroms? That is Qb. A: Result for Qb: 9.832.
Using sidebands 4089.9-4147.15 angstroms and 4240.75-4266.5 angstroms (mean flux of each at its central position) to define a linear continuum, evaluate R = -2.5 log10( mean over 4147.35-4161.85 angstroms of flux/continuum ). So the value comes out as 0.04 mag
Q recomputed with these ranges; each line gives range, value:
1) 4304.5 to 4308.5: 6.49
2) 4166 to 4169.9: 8.56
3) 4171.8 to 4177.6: 8.47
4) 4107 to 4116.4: 9.11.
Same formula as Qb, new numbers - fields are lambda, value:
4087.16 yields 9.53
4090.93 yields 8.97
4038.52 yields 9.554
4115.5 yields 9.641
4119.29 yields 9.111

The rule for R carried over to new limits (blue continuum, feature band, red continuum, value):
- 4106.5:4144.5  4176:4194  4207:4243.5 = 0.03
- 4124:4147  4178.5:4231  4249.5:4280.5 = 0.02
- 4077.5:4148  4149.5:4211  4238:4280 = 0.05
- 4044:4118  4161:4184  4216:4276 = 0.07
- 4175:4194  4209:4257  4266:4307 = -0.09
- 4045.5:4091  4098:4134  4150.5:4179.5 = -0.01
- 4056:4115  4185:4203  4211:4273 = 0.05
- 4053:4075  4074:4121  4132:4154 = -0.03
